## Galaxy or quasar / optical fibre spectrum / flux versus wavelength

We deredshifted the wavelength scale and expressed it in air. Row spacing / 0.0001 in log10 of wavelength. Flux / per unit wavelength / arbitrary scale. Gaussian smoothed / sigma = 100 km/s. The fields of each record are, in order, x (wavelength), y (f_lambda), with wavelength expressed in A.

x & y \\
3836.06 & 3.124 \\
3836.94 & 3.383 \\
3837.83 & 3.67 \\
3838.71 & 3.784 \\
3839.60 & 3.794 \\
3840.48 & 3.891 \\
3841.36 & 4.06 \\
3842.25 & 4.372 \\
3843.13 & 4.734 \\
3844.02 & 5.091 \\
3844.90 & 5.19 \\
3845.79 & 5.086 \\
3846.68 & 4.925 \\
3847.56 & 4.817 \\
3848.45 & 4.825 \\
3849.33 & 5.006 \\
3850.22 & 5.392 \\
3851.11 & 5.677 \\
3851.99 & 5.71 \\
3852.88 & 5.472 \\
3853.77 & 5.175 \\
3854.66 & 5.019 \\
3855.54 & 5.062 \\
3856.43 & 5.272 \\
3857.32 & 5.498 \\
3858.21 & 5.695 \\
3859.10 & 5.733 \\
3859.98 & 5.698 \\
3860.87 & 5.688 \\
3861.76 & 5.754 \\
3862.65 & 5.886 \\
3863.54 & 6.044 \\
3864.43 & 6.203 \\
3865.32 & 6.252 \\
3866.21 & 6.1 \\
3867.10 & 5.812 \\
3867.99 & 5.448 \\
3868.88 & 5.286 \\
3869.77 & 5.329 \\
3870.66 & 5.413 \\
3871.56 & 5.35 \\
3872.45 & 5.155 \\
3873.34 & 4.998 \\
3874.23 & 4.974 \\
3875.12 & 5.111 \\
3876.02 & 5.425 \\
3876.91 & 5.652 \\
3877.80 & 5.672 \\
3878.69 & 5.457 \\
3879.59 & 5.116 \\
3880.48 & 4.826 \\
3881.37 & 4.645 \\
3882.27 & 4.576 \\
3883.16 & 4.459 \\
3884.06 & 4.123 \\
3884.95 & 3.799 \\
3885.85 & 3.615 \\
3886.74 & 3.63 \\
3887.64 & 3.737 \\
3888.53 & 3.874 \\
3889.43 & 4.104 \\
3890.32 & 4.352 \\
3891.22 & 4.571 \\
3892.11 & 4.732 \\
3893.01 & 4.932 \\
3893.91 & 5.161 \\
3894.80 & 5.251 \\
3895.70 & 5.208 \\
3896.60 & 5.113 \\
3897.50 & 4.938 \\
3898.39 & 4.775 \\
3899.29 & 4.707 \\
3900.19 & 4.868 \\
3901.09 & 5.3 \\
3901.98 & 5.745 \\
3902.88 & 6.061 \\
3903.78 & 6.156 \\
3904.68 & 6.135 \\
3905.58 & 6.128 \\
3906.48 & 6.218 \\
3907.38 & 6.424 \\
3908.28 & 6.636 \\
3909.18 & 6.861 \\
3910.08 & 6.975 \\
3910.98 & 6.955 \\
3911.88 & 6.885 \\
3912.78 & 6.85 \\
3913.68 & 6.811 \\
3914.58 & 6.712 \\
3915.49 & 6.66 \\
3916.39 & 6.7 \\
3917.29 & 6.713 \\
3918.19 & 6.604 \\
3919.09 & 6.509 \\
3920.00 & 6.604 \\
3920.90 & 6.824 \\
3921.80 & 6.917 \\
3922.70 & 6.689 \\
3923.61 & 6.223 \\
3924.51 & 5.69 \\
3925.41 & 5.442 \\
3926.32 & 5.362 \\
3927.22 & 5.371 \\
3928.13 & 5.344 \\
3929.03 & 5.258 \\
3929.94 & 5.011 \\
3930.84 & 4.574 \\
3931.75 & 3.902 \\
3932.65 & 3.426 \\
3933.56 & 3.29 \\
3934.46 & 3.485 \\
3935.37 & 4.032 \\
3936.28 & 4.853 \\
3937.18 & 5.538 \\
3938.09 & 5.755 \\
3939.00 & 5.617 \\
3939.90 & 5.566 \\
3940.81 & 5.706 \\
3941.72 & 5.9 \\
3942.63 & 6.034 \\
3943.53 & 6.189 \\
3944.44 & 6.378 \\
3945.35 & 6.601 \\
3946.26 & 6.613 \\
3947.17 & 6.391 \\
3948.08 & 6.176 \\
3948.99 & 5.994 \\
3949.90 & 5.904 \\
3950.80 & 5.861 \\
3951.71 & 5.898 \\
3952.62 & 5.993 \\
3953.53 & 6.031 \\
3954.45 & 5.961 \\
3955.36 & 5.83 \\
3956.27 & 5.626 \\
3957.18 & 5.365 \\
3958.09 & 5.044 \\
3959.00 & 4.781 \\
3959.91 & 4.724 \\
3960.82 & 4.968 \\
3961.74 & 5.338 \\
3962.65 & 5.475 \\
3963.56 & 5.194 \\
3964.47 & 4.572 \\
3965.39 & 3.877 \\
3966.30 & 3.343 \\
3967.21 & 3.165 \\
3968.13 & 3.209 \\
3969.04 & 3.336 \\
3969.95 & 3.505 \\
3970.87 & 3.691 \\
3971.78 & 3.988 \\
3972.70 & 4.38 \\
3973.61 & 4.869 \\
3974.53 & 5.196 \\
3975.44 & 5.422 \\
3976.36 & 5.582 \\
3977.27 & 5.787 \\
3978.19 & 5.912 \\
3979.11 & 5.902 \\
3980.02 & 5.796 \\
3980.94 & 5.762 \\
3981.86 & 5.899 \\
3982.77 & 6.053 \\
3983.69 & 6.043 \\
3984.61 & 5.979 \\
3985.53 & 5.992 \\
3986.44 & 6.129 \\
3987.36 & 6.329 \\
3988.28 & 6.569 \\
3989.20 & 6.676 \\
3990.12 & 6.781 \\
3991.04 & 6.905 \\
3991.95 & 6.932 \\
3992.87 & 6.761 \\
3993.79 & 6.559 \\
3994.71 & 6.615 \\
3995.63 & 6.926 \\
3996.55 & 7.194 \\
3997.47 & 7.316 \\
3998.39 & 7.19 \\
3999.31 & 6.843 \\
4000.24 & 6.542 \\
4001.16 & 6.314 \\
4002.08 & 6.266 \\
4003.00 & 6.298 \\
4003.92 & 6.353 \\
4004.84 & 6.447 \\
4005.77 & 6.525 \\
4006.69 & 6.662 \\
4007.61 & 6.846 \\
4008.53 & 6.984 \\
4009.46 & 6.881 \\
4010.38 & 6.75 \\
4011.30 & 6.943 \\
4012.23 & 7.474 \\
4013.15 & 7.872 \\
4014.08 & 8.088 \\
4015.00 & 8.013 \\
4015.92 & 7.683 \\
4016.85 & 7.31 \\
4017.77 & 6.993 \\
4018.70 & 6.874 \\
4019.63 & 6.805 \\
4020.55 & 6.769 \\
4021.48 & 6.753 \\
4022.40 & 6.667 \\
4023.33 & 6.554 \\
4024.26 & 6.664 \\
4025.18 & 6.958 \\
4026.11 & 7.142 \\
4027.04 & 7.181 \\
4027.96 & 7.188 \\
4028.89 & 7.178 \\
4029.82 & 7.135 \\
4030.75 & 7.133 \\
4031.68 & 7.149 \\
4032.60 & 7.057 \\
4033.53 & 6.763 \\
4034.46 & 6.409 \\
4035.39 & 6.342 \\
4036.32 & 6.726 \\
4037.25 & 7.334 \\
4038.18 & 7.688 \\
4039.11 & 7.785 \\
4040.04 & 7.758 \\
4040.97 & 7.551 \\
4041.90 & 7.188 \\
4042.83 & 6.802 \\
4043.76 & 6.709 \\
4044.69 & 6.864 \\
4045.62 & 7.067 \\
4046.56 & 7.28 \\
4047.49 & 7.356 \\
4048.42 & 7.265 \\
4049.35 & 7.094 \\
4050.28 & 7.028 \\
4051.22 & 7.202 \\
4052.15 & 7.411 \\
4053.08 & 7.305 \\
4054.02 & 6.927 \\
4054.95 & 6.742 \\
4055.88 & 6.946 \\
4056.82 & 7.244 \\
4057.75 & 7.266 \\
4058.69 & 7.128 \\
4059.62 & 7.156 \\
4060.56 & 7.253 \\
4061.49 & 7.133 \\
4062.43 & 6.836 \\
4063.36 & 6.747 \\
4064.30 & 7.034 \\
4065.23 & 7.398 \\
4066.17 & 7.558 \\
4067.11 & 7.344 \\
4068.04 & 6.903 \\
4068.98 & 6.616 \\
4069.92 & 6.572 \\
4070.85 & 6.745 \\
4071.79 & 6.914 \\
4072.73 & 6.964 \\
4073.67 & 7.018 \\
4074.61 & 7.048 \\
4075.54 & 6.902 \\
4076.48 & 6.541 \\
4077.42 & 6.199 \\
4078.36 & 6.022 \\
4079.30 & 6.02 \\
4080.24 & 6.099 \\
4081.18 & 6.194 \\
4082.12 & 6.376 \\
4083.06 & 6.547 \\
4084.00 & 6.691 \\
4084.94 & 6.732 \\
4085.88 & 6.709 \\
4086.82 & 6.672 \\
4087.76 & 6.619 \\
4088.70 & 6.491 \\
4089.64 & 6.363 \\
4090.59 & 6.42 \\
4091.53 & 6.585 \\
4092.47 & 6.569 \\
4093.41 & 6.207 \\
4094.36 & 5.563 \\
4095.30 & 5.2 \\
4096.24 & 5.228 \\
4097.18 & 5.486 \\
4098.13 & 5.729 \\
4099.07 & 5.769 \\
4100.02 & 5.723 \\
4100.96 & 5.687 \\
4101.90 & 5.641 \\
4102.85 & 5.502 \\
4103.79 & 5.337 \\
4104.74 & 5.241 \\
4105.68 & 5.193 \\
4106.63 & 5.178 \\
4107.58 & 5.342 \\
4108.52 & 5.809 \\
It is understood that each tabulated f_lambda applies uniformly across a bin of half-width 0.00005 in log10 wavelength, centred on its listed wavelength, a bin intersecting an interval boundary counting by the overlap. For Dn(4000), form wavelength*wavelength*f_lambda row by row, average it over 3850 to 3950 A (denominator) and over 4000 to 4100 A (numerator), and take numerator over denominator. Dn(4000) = 1.34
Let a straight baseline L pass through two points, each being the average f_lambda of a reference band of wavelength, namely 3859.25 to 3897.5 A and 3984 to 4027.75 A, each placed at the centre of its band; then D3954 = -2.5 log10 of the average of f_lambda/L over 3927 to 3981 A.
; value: 0.19 mag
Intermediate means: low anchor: 5.06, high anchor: 6.84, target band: 5.13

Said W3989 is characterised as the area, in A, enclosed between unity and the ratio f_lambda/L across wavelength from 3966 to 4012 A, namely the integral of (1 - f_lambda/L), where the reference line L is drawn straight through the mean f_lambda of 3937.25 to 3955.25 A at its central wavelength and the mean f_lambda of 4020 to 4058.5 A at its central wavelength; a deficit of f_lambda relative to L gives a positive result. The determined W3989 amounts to 4.0 A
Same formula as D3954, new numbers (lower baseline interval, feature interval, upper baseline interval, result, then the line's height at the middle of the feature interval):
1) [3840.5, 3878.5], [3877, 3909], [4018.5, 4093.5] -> 0.12 mag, 5.61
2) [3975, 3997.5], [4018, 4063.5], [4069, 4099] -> -0.12 mag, 6.33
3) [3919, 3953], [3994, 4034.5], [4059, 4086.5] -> -0.11 mag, 6.27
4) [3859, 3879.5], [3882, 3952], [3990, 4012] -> 0.09 mag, 6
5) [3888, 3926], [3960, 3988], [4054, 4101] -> 0.22 mag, 6.15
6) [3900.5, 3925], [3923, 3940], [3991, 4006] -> 0.30 mag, 6.52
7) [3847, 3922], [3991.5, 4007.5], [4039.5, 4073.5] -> -0.02 mag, 6.57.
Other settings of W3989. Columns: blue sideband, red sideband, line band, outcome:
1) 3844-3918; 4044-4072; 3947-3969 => 3.54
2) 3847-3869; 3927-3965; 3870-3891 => 3.04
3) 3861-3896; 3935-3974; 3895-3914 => -3.31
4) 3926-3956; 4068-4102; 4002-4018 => -3.20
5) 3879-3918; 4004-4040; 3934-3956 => 0.98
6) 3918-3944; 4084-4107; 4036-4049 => -3.33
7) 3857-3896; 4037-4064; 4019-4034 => -0.12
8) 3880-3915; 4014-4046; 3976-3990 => 0.88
